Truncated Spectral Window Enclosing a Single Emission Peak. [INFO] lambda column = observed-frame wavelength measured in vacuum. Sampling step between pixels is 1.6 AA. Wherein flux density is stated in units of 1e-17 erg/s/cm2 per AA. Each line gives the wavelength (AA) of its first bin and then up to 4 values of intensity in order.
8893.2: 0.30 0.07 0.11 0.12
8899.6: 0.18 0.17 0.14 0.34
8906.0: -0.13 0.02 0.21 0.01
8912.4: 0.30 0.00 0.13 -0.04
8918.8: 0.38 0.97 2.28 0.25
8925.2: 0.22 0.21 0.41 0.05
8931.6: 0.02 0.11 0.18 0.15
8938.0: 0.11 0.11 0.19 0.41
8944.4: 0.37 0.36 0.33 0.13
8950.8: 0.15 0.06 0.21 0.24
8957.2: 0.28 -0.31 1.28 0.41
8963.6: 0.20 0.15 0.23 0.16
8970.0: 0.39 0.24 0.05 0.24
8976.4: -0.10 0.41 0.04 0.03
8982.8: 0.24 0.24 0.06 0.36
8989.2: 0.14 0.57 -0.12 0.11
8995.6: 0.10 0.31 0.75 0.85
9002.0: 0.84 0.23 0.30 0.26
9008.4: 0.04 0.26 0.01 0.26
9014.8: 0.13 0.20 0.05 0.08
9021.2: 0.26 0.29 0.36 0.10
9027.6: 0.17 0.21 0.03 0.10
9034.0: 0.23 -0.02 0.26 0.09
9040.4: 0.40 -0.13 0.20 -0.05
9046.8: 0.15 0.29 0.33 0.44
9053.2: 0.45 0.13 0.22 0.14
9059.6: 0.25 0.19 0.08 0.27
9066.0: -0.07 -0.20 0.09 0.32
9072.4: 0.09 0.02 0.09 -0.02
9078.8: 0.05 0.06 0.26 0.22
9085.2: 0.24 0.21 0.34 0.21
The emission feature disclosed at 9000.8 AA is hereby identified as H-beta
